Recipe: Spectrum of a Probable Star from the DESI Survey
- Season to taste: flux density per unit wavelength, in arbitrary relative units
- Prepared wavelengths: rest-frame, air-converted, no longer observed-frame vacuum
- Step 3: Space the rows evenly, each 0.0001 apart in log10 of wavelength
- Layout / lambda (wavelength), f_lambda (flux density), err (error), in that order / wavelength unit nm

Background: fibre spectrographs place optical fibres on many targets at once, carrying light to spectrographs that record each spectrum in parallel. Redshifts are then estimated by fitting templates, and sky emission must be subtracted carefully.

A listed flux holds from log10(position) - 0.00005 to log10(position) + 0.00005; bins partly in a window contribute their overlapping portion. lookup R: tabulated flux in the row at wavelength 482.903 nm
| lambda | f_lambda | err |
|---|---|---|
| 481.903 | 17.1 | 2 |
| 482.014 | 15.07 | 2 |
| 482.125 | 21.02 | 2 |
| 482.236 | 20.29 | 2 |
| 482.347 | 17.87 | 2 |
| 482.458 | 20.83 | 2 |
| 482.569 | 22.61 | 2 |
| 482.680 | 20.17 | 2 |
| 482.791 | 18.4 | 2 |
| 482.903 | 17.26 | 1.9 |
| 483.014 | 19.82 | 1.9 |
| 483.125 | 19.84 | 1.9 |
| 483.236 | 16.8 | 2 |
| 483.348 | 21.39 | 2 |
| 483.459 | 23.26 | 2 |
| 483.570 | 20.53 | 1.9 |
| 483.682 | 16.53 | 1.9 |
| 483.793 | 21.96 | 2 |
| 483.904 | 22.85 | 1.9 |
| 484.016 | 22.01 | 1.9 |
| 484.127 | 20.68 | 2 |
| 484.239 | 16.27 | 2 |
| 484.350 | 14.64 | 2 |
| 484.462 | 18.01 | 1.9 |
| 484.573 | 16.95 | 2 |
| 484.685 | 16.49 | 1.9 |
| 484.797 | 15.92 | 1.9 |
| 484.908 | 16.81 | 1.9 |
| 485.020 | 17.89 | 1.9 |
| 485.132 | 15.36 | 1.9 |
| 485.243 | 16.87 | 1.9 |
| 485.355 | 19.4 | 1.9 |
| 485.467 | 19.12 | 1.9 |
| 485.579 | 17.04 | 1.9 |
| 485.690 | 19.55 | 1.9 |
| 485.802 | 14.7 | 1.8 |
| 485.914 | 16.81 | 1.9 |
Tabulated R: 17.26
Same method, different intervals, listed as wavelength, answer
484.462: 18.01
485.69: 19.55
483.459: 23.26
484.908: 16.81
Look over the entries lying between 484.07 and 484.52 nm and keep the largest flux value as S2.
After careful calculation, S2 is 20.68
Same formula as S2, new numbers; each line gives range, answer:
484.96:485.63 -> 19.4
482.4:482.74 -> 22.61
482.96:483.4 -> 21.39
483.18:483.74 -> 23.26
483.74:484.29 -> 22.85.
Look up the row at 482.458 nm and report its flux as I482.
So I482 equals 20.83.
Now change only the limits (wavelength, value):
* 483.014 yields 19.82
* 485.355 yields 19.4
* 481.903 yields 17.1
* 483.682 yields 16.53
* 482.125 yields 21.02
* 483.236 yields 16.8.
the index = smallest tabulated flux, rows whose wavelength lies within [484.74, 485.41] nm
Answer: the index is 15.36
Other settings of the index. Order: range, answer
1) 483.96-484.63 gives 14.64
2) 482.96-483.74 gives 16.53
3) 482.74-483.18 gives 17.26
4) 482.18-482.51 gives 17.87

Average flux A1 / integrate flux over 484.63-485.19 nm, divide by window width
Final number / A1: 16.5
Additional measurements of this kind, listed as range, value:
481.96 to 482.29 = 18.8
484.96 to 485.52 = 17.7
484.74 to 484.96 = 16.4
